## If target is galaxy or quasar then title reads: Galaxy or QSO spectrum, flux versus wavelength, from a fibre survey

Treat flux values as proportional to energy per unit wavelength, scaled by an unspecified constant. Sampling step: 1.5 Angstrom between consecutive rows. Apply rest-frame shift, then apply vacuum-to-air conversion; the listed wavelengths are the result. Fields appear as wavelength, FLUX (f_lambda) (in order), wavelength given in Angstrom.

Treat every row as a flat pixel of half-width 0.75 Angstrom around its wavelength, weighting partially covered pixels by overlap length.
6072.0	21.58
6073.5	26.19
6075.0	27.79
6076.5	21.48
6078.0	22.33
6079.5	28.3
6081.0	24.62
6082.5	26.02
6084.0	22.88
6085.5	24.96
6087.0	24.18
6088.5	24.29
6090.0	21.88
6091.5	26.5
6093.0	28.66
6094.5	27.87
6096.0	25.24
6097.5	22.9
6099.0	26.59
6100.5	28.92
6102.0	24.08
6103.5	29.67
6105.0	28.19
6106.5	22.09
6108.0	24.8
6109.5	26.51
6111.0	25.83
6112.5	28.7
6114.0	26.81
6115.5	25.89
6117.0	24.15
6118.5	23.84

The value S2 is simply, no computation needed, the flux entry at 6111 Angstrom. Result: 25.83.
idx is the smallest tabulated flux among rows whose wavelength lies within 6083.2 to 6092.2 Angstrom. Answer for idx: 21.88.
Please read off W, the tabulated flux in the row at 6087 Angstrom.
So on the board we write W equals 24.18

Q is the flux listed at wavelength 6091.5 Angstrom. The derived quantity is 26.5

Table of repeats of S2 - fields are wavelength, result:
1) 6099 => 26.59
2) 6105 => 28.19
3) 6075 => 27.79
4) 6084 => 22.88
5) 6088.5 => 24.29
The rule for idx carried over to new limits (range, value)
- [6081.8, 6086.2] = 22.88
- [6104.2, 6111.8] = 22.09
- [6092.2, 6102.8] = 22.9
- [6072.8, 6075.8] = 26.19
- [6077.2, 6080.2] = 22.33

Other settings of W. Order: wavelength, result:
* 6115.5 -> 25.89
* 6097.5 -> 22.9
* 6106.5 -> 22.09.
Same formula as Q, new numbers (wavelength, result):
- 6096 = 25.24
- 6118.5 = 23.84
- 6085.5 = 24.96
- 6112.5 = 28.7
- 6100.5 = 28.92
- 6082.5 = 26.02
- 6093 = 28.66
